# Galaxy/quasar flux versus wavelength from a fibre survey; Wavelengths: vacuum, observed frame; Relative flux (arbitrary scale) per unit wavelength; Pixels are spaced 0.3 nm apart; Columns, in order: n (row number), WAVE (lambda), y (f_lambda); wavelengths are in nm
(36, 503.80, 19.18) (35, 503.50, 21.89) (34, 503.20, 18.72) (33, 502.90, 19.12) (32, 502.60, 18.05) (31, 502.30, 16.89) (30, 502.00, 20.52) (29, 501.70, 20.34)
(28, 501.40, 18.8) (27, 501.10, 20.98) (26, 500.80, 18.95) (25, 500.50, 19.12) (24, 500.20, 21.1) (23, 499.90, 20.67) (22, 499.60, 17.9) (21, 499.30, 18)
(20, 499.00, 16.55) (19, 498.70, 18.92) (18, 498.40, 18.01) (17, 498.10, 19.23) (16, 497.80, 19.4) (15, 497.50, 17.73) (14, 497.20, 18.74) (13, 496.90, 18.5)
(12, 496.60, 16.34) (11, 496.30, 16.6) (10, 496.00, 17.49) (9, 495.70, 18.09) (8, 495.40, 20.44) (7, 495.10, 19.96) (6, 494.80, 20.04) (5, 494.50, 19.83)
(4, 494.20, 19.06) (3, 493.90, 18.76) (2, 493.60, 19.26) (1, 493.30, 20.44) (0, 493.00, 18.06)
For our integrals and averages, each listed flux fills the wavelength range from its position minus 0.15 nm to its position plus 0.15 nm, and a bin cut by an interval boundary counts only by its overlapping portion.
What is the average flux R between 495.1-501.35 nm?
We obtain 18.7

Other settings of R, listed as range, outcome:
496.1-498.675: 18.1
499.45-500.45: 19.8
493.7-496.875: 18.7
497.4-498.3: 18.8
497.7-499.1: 18.5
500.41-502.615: 19.3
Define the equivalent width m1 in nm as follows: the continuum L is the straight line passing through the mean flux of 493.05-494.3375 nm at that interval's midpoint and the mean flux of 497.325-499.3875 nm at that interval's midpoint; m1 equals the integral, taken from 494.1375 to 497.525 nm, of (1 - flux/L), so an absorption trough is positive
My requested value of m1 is 0.04 nm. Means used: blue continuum 19.3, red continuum 18.3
